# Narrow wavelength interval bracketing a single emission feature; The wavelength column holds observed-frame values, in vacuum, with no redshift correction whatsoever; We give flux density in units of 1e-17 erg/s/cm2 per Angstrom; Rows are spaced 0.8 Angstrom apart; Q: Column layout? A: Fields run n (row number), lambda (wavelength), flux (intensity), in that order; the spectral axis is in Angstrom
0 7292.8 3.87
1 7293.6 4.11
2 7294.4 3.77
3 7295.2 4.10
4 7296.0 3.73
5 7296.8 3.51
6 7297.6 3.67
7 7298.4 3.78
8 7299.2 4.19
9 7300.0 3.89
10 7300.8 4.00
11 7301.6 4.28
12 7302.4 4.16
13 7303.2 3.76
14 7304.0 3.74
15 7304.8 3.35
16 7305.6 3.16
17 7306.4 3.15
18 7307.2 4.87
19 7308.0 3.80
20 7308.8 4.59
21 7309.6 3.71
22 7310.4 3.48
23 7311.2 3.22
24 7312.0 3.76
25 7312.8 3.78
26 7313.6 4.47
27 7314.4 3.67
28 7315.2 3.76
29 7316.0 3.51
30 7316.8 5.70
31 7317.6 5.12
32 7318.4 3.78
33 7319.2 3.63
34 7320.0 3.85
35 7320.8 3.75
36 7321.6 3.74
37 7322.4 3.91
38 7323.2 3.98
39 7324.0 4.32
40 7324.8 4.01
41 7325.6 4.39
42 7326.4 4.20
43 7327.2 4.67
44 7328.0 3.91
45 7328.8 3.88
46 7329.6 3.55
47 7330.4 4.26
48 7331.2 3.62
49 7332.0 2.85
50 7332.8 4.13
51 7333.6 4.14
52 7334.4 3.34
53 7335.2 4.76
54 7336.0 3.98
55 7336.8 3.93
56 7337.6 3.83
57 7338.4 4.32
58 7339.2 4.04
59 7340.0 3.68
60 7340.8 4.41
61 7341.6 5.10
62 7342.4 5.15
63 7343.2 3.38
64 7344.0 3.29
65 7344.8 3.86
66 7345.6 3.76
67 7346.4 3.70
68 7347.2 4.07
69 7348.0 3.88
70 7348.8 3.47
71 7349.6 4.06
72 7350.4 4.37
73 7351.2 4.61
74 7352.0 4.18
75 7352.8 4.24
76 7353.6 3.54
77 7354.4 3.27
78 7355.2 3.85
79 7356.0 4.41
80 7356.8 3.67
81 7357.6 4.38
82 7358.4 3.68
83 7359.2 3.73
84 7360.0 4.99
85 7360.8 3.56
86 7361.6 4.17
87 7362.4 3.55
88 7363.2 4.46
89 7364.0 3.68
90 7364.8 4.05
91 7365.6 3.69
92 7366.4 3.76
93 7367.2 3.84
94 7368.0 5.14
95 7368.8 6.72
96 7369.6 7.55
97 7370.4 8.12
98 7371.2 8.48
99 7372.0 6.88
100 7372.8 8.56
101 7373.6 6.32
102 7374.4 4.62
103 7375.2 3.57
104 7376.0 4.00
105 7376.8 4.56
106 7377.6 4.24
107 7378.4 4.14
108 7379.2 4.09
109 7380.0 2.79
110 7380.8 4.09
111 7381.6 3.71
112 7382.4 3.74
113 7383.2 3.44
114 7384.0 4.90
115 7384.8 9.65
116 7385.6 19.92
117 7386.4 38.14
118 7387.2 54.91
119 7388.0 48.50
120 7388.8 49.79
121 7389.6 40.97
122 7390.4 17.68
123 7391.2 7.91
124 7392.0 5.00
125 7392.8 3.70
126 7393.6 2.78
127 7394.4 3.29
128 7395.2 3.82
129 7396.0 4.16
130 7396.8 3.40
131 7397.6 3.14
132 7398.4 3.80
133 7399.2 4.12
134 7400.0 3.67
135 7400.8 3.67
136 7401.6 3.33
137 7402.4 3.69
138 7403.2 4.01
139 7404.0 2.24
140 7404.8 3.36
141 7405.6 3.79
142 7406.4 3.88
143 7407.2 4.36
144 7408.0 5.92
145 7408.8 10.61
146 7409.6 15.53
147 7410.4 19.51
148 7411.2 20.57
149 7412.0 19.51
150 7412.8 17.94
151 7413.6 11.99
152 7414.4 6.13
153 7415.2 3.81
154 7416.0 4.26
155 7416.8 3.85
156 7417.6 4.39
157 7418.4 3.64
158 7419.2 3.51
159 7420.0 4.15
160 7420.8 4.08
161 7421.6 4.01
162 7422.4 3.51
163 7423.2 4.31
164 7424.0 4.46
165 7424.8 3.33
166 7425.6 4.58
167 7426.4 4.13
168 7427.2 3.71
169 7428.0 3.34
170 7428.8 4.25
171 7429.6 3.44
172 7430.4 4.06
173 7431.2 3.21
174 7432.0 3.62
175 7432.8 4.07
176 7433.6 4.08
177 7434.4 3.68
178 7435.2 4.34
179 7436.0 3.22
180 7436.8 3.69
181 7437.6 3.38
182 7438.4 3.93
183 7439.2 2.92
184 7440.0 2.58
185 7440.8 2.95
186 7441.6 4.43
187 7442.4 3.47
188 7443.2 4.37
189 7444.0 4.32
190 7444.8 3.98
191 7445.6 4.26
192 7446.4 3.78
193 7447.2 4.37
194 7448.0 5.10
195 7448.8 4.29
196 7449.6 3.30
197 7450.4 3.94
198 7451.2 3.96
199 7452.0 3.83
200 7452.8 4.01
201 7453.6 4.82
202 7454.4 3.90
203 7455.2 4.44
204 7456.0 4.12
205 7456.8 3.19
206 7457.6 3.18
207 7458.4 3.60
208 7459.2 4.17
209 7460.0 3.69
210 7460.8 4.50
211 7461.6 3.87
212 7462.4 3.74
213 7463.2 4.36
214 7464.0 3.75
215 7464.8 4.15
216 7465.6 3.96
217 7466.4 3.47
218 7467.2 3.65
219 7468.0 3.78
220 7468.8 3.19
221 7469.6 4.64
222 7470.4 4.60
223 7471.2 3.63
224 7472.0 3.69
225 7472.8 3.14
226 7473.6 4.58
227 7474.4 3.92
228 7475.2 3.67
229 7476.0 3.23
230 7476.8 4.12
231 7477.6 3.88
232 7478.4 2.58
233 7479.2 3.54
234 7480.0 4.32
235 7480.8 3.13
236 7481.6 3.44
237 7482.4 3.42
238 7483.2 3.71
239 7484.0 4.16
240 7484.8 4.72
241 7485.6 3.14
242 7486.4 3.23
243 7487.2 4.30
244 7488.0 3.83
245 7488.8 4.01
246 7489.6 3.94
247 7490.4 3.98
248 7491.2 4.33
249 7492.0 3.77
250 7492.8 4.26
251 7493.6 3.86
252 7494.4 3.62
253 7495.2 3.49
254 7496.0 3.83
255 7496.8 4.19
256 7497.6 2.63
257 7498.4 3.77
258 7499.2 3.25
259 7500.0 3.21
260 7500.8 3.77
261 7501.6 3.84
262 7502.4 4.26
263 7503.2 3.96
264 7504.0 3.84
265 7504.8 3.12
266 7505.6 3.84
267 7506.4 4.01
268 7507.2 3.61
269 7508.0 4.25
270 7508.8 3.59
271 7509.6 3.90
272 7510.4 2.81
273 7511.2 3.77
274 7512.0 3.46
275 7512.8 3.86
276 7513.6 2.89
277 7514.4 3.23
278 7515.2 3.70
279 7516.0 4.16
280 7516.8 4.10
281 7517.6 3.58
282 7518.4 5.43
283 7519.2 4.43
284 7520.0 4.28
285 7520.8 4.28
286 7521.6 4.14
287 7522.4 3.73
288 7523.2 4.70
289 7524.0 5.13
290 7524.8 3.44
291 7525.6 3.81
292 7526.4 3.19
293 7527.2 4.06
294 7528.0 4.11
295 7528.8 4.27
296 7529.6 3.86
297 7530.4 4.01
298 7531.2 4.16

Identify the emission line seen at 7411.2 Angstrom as [N II]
